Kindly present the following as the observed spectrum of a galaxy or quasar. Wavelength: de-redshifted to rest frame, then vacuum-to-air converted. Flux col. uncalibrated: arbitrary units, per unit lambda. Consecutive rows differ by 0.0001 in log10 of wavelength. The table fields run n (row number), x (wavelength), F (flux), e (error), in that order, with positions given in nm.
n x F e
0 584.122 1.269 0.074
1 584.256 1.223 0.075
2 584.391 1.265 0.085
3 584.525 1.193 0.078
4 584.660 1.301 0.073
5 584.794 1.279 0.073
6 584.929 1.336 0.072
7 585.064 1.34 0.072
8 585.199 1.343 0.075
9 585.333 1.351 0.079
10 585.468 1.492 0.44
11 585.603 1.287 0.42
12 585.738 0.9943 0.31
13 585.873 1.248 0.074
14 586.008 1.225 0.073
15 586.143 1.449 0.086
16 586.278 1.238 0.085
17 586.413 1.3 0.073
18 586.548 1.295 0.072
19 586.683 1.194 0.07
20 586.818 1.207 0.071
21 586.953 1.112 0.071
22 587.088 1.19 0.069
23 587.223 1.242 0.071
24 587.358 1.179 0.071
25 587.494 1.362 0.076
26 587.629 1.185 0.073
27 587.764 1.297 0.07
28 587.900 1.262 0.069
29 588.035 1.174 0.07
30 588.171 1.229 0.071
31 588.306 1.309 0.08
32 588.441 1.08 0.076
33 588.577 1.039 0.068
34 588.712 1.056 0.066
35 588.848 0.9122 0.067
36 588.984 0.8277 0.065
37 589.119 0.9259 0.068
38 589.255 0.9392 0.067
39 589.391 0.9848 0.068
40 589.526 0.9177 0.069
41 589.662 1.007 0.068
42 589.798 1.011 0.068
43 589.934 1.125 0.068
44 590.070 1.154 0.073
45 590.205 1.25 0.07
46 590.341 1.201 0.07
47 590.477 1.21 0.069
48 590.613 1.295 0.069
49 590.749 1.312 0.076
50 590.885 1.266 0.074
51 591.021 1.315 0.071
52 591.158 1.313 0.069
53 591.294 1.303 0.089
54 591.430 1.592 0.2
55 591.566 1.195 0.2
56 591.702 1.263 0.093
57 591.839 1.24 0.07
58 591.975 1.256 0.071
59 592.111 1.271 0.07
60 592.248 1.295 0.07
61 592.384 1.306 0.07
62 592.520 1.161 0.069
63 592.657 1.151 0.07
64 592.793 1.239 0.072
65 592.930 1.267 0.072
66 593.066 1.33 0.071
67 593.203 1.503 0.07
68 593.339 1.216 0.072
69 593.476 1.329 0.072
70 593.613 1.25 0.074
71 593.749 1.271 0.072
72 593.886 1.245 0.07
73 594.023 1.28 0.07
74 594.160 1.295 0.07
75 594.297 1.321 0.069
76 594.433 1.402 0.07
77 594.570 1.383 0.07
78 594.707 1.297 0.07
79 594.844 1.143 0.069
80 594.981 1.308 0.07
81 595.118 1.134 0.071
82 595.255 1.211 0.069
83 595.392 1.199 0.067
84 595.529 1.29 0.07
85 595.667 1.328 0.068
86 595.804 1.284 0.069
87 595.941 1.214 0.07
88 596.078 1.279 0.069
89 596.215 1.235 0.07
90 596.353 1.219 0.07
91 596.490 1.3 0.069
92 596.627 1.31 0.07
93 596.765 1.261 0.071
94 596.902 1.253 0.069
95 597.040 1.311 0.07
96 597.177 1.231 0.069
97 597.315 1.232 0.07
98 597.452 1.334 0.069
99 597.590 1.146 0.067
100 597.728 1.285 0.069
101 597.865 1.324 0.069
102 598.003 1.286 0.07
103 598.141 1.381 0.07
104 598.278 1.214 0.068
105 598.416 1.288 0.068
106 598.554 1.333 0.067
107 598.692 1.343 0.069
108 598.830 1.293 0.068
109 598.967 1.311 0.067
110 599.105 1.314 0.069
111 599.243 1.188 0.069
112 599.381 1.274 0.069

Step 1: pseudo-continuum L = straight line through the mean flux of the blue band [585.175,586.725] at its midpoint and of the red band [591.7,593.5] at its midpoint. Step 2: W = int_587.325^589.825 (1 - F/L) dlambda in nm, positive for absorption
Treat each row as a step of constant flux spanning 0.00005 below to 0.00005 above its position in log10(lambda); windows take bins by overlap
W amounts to 0.37 nm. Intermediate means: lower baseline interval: 1.28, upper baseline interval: 1.27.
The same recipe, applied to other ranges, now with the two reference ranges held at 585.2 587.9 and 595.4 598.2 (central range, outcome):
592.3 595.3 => -0.02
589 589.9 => 0.21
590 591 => 0.02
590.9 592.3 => -0.04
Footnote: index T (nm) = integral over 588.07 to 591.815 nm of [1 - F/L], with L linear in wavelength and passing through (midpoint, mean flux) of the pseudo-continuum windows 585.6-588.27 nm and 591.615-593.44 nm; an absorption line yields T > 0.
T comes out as 0.31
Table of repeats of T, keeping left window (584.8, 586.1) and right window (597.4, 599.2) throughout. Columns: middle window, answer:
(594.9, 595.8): 0.03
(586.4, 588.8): 0.17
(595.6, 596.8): 0.02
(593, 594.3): -0.01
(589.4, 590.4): 0.16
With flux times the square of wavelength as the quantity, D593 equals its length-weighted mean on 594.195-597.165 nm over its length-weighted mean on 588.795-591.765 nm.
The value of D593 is 1.12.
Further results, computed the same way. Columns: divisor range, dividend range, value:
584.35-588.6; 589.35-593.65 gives 1.01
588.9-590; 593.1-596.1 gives 1.35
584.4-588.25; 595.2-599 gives 1.05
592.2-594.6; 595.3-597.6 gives 0.99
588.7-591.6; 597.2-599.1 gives 1.16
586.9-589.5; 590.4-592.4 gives 1.17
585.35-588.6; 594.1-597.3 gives 1.06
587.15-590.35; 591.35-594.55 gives 1.18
